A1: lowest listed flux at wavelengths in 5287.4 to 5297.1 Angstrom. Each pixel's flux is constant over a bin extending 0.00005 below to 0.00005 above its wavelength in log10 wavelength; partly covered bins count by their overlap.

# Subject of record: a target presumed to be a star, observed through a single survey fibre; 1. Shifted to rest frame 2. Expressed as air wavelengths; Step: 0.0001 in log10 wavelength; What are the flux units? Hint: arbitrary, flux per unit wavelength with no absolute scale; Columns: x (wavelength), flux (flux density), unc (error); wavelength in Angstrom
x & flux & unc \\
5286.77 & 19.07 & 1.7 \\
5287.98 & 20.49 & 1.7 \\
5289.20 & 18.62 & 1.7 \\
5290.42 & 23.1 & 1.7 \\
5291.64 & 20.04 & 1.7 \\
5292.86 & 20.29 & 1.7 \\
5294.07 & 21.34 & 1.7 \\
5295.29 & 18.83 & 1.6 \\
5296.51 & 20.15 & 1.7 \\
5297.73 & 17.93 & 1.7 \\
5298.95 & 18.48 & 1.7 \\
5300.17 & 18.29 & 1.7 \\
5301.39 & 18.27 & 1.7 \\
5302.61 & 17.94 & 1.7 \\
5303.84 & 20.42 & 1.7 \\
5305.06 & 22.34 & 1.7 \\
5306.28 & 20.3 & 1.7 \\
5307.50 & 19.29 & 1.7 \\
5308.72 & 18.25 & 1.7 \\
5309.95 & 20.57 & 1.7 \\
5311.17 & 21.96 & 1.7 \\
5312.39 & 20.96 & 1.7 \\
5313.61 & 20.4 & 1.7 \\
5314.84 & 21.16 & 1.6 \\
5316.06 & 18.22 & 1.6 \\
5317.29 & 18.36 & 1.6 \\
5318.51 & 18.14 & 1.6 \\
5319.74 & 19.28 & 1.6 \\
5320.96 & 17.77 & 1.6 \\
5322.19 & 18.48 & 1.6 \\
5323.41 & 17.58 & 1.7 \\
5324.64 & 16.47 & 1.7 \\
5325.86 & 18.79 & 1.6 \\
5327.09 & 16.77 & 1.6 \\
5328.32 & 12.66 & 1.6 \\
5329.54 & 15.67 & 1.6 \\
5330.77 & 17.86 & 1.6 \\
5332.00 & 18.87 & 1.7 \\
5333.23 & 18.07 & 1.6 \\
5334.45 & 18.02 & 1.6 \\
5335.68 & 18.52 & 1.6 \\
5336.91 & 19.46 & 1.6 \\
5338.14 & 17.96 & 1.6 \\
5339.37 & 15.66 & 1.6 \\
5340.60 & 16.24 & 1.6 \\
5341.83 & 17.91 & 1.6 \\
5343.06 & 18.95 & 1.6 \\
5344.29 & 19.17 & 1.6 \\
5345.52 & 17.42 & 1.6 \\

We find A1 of 18.62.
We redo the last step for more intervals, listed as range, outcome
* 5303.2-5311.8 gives 18.25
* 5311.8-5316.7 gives 18.22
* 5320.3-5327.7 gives 16.47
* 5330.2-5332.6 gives 17.86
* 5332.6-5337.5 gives 18.02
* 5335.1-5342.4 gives 15.66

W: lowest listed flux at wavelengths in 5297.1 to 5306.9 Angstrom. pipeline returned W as 17.93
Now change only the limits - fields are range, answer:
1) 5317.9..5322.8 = 17.77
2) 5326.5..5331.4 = 12.66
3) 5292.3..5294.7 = 20.29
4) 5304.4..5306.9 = 20.3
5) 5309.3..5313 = 20.57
